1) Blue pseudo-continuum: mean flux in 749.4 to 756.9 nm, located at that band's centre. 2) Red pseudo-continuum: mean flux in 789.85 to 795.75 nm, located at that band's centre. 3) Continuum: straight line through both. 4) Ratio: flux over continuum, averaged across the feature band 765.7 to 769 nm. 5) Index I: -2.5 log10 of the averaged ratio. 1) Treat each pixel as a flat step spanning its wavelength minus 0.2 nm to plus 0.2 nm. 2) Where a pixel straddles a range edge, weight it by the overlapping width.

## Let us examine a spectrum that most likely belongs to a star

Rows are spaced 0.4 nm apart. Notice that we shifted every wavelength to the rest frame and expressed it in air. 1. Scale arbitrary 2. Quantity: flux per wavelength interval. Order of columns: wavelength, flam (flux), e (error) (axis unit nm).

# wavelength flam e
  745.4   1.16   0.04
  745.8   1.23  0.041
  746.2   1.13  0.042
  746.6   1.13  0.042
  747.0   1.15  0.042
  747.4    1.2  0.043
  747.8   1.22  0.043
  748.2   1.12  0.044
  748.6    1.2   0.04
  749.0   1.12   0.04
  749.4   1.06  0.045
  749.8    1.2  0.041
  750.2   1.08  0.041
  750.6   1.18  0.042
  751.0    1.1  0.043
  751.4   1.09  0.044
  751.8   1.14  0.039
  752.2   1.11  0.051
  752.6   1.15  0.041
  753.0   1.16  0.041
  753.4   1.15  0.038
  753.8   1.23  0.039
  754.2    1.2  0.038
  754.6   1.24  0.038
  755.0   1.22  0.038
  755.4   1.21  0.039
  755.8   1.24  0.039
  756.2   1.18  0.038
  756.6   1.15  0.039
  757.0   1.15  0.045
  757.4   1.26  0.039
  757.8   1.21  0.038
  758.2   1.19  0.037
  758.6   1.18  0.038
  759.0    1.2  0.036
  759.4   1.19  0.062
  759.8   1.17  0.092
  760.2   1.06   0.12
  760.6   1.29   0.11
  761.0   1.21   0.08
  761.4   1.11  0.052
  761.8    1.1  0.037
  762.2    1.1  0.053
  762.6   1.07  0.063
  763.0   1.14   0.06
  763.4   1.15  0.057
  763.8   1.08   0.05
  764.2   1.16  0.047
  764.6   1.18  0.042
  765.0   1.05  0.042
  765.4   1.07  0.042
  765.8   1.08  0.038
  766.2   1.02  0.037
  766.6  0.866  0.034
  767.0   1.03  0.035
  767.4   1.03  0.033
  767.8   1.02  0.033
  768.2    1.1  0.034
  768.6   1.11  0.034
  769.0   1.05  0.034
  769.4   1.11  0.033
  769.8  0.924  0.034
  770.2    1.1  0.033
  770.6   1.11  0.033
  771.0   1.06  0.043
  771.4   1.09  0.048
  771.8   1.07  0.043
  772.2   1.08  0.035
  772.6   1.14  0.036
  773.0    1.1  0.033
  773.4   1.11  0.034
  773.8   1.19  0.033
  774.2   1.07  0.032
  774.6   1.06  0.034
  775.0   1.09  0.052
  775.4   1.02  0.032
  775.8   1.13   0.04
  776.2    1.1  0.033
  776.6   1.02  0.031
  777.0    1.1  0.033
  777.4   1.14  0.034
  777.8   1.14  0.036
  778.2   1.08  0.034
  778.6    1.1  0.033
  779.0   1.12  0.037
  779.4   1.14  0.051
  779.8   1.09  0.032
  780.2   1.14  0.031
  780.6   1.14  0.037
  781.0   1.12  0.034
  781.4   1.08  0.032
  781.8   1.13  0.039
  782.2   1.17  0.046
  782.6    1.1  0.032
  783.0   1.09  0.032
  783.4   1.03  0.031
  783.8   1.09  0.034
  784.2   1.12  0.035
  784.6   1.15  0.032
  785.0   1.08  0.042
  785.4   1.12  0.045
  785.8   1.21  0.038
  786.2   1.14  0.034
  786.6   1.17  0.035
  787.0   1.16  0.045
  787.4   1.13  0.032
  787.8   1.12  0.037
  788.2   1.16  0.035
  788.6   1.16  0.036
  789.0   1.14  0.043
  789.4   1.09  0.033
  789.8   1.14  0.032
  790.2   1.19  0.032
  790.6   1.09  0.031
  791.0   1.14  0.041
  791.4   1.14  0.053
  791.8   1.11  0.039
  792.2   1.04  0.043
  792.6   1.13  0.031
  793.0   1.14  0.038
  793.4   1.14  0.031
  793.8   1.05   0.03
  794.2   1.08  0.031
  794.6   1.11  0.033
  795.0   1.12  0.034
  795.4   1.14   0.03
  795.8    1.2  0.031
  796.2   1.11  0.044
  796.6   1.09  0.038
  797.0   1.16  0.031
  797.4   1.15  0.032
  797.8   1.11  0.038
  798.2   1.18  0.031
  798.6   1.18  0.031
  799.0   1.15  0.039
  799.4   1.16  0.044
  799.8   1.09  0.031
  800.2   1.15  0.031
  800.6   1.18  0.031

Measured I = 0.12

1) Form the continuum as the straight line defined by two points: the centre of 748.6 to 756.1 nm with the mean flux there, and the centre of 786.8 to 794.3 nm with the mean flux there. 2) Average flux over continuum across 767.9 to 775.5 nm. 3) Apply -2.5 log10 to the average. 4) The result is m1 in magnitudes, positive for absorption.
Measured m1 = 0.06 mag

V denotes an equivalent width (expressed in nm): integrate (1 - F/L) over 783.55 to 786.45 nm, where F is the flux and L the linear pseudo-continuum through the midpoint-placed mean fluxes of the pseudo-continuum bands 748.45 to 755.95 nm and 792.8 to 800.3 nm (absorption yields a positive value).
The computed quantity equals 0.03 nm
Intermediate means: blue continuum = 1.16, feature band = 1.13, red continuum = 1.13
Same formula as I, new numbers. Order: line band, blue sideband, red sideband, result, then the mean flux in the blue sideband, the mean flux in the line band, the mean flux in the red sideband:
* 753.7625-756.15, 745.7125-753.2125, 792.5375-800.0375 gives -0.07 mag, 1.14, 1.22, 1.13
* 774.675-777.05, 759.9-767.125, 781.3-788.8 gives 0.04 mag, 1.1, 1.07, 1.13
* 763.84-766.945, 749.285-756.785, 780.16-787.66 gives 0.09 mag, 1.16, 1.06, 1.12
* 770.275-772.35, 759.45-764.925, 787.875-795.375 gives 0.05 mag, 1.14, 1.08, 1.12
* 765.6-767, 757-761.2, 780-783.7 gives 0.17 mag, 1.19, 0.995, 1.11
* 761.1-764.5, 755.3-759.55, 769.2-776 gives 0.04 mag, 1.2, 1.12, 1.09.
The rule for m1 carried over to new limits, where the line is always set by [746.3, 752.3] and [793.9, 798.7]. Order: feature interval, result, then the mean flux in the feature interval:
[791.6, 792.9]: 0.04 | 1.1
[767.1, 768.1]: 0.10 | 1.03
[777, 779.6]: 0.02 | 1.12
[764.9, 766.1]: 0.07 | 1.06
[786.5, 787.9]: -0.01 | 1.15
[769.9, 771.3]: 0.06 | 1.08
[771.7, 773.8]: 0.03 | 1.11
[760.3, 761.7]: -0.04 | 1.19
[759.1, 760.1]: -0.03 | 1.17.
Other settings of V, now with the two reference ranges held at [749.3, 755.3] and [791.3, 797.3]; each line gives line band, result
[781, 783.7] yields 0.07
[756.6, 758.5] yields -0.07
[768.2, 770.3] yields 0.15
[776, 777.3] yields 0.06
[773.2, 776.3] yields 0.11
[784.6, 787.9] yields -0.05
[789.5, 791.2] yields -0.02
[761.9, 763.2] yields 0.05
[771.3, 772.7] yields 0.06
